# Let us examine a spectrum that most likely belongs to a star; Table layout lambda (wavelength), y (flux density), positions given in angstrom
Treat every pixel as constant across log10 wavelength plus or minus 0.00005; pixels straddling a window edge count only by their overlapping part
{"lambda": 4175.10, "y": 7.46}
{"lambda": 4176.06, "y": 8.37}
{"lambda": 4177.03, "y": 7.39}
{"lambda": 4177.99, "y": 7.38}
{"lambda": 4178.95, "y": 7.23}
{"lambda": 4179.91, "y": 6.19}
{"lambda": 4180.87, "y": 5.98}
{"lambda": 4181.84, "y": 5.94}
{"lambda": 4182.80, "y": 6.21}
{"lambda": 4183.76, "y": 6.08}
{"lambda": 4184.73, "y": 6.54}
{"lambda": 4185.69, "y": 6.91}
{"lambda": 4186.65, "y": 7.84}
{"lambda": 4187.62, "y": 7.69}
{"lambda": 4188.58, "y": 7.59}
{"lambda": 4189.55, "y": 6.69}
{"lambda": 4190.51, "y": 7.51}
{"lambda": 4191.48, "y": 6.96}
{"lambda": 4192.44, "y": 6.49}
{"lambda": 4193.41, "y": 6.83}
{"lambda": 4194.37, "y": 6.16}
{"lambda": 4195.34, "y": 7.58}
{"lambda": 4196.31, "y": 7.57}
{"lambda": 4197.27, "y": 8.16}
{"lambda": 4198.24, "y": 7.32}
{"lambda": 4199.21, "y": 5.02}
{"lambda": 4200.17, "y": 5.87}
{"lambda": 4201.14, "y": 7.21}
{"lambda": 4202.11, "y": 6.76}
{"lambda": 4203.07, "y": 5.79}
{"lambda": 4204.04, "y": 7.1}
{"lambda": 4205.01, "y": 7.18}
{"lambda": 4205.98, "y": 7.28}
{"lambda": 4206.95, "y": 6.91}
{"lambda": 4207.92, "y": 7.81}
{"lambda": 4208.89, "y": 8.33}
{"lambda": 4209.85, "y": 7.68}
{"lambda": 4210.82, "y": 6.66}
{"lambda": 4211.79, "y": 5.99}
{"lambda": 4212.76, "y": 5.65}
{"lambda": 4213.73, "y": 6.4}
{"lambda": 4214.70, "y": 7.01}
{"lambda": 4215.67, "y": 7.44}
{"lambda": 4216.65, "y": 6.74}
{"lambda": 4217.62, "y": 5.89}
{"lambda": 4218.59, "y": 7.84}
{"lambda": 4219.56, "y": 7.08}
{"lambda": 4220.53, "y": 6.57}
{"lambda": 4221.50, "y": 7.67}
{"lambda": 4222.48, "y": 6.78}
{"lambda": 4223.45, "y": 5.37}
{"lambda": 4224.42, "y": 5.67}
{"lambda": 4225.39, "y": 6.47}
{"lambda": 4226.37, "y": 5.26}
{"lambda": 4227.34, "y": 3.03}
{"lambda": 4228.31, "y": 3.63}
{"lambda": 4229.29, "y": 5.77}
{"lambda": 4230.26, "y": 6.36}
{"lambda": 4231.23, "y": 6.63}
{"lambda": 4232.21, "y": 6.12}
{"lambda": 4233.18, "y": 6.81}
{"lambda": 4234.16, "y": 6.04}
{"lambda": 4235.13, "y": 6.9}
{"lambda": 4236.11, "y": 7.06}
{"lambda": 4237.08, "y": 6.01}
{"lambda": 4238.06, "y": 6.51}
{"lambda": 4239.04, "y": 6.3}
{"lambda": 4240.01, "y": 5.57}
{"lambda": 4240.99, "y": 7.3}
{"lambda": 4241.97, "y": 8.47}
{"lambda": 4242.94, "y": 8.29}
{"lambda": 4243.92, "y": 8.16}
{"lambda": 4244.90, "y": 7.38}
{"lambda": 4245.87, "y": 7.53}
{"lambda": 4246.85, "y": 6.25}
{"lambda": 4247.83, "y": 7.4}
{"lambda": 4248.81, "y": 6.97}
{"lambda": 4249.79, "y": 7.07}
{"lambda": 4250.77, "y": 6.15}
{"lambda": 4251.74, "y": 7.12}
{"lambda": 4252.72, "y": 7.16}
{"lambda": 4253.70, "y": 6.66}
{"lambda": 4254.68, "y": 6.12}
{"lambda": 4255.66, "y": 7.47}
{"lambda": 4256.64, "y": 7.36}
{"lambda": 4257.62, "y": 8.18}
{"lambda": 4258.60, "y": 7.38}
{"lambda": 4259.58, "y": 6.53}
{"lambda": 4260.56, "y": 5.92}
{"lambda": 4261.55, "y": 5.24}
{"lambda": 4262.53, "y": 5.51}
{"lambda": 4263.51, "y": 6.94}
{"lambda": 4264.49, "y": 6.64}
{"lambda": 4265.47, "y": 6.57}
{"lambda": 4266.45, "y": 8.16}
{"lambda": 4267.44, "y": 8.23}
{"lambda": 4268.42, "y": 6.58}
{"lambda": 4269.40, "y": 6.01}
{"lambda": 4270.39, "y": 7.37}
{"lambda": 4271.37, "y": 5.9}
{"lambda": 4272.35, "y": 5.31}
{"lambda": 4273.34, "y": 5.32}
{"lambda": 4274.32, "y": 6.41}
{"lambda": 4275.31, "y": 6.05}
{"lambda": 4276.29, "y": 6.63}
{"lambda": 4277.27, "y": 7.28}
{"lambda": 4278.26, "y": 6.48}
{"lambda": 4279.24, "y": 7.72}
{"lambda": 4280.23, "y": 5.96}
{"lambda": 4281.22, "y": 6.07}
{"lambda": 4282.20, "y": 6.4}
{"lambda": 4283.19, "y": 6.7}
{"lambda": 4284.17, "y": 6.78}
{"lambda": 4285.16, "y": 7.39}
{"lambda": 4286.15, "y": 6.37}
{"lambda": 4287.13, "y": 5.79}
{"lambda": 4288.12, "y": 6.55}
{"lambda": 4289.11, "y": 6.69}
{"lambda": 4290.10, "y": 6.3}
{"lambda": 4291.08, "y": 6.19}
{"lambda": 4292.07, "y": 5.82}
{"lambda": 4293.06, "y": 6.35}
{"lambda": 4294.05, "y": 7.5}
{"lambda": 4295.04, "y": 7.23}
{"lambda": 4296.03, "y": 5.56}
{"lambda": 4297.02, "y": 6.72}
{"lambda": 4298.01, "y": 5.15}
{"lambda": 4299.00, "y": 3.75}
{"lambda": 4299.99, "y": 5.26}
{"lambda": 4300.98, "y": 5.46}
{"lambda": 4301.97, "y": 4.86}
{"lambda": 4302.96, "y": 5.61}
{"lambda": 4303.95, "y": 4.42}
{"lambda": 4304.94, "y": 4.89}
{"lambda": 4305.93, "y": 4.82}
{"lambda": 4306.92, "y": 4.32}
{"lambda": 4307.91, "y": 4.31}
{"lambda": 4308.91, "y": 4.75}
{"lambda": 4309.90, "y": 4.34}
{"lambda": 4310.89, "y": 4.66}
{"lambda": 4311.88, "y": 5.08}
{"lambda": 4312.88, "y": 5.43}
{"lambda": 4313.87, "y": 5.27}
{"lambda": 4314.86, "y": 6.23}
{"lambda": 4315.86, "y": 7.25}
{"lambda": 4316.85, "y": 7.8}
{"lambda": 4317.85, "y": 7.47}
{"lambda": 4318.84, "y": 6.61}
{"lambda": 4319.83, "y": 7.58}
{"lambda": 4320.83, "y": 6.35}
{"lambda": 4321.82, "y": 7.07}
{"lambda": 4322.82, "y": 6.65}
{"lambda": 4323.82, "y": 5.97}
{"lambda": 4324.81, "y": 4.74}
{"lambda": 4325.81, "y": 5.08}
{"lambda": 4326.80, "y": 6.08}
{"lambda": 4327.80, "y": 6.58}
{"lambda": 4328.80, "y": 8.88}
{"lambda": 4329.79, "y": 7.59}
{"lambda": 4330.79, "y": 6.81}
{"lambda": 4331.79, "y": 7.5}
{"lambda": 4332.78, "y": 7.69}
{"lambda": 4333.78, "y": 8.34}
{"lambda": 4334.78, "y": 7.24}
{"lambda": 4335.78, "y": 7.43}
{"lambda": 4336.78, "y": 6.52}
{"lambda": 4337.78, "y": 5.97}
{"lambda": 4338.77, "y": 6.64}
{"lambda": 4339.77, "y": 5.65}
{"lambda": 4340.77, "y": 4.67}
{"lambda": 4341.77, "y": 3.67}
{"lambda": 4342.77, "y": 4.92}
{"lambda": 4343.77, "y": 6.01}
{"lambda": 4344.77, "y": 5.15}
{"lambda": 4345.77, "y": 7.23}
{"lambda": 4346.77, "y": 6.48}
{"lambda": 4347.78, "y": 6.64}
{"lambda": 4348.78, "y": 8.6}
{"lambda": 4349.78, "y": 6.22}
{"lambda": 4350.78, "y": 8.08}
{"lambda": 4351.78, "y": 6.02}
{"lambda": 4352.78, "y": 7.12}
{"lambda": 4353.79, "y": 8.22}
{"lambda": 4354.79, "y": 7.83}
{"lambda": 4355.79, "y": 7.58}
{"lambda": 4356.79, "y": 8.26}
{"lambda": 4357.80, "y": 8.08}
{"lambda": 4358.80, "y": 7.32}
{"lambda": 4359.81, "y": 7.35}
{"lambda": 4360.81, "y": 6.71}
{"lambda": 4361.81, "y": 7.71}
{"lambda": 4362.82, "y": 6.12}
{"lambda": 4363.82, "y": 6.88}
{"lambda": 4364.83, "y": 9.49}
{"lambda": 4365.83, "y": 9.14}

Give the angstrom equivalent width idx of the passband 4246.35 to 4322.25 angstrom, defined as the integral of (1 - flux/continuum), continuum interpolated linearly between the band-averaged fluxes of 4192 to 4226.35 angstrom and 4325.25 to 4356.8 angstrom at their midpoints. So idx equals 5.5 angstrom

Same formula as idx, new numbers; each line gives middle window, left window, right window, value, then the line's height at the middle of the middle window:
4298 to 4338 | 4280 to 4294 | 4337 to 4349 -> 0.5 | 6.15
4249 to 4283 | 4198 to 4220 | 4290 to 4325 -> -2.4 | 6.22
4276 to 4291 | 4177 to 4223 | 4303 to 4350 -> -0.4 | 6.41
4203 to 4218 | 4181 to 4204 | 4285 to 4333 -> -0.5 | 6.69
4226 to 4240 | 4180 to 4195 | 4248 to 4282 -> 1.7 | 6.7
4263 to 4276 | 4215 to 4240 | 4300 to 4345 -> -0.9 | 6.13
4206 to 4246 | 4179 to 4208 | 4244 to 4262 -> 1.5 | 6.88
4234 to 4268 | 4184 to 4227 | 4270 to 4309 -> -3.1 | 6.36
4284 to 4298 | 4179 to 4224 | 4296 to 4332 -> -0.9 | 6.05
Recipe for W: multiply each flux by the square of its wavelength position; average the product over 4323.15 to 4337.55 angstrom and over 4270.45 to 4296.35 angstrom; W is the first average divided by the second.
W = 1.09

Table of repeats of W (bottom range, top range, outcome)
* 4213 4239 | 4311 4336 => 1.12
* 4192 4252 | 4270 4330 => 0.94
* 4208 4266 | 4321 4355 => 1.04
